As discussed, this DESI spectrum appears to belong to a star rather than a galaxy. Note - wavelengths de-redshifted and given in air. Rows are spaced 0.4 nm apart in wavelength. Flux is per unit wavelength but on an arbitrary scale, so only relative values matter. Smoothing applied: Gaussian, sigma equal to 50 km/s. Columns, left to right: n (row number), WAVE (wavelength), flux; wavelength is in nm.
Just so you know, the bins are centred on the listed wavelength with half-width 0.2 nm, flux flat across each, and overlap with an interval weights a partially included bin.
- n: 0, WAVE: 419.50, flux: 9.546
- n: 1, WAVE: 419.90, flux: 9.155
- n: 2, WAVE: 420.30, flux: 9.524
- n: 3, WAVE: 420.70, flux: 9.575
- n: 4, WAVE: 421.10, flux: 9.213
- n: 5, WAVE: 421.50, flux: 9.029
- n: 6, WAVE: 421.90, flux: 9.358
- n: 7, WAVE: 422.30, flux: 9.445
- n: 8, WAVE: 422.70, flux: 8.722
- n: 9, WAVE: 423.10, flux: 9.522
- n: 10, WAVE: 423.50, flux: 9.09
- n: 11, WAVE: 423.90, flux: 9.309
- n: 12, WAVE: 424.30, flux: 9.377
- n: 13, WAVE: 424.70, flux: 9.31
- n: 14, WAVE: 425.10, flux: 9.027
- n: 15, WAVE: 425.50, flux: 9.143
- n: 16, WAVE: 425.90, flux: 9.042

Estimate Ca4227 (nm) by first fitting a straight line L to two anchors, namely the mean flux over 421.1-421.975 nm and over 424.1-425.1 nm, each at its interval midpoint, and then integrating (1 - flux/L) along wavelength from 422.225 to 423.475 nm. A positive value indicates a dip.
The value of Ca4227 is 0.00 nm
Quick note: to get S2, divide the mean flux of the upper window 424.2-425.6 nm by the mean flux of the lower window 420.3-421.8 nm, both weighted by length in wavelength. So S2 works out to 0.99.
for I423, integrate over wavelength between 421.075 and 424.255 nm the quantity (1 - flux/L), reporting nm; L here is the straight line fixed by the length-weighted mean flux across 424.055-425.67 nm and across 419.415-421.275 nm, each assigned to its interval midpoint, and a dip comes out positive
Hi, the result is 0.03 nm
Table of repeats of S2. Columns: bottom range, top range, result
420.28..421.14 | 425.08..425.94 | 0.96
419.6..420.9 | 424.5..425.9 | 0.97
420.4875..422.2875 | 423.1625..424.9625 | 1.00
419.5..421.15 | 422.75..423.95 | 0.98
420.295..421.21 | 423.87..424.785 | 0.99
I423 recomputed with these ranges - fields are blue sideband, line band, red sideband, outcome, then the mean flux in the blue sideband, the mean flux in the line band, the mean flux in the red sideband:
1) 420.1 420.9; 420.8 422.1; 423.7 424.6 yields 0.036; 9.55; 9.23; 9.34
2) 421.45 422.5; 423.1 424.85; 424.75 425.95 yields -0.021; 9.31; 9.3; 9.1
